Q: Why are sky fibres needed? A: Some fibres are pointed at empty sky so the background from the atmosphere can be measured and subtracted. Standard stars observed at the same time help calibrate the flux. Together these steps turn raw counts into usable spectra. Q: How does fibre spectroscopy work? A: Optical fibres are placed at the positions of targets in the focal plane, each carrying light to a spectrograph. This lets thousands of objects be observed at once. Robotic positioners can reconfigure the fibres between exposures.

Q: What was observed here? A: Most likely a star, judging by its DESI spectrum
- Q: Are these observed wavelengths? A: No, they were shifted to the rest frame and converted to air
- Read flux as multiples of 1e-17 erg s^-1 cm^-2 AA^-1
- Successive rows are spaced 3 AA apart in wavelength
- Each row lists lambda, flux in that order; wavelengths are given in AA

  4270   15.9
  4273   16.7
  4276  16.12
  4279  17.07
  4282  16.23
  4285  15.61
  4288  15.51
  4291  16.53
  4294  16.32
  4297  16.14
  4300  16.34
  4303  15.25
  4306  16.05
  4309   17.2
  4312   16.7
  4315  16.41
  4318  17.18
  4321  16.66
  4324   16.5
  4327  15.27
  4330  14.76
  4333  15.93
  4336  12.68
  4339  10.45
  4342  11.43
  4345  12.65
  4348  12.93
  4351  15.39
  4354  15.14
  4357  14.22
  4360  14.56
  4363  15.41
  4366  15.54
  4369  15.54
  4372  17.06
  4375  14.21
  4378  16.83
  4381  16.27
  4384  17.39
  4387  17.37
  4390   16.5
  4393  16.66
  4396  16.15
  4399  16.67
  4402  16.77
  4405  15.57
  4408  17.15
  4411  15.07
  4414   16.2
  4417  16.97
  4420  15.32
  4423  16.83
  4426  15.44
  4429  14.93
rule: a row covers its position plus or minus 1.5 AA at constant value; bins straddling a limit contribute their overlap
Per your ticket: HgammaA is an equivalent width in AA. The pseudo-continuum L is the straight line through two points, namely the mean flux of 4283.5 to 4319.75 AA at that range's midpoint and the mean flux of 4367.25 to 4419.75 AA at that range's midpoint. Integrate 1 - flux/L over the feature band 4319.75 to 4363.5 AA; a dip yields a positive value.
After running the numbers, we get 5.6 AA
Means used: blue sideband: 16.3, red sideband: 16.3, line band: 14.2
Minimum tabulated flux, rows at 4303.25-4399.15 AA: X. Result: 10.45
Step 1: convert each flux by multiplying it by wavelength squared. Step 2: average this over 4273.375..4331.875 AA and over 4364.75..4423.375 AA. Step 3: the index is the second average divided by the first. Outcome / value 1.05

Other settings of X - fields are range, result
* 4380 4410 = 15.57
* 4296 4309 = 15.25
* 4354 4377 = 14.21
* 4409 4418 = 15.07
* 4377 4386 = 16.27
